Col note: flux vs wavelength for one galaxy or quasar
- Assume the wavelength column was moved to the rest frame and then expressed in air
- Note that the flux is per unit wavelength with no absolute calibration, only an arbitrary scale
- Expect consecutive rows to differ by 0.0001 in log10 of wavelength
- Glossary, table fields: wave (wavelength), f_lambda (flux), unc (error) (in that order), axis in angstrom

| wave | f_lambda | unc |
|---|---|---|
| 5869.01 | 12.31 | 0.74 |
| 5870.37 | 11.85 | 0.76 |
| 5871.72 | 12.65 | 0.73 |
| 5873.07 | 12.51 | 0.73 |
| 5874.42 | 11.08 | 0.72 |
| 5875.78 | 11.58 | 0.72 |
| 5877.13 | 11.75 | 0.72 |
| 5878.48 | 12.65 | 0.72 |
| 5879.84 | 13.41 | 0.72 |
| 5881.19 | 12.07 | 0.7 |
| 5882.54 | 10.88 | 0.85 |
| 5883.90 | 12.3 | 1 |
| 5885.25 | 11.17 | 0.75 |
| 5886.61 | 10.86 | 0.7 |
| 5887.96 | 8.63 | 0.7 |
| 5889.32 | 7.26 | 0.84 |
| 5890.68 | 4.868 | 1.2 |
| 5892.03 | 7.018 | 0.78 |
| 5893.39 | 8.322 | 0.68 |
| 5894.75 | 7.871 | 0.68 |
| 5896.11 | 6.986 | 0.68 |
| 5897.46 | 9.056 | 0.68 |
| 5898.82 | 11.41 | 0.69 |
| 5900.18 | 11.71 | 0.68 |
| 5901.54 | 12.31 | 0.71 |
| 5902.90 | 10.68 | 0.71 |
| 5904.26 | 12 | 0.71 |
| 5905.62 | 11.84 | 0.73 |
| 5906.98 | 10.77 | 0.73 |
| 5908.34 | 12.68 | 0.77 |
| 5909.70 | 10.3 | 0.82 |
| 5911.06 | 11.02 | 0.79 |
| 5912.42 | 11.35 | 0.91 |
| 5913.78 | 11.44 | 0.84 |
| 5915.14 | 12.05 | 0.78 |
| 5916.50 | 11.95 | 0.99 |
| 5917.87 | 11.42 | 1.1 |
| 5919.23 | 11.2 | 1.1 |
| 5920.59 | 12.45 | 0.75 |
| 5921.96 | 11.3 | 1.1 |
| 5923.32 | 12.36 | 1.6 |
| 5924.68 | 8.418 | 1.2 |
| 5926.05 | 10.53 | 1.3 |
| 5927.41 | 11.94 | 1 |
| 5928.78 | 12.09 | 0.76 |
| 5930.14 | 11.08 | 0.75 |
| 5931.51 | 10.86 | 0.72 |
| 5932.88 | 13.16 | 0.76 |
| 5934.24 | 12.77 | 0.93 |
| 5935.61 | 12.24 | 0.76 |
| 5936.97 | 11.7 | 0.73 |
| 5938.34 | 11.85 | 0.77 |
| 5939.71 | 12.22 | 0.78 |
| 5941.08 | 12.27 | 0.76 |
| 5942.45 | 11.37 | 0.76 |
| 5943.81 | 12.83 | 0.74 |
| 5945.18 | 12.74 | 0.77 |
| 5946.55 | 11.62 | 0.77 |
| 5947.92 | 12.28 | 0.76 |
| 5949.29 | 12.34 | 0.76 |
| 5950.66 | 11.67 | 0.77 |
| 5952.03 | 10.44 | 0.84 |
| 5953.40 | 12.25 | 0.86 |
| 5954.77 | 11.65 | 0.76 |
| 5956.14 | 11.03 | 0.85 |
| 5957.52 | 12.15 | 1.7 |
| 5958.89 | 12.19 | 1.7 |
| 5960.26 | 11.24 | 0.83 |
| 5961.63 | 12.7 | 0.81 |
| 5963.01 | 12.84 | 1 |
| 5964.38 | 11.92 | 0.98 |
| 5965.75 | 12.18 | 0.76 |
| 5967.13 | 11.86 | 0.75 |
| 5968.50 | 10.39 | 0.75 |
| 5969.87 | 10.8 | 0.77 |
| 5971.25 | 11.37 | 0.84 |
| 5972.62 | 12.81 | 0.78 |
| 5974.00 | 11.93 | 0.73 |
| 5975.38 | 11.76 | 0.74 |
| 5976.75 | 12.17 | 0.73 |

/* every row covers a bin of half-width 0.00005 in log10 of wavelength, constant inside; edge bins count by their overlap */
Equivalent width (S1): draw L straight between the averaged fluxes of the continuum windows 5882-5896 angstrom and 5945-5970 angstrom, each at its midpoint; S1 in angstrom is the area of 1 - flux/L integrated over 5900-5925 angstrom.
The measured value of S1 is -4.2 angstrom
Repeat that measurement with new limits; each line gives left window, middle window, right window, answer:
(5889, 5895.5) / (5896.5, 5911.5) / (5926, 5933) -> -4.8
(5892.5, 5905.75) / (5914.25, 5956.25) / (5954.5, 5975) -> -2.8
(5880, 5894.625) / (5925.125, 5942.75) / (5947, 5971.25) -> -1.4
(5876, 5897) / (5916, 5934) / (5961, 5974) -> -1.2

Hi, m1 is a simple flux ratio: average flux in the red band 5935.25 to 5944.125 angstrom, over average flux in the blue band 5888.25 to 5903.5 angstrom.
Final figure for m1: 1.36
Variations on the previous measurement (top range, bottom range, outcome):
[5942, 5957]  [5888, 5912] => 1.21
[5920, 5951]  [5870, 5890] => 1.04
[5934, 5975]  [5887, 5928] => 1.15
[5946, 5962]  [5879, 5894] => 1.21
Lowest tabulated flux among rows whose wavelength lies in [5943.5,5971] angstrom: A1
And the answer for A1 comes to 10.39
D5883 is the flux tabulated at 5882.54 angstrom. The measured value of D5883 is 10.88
